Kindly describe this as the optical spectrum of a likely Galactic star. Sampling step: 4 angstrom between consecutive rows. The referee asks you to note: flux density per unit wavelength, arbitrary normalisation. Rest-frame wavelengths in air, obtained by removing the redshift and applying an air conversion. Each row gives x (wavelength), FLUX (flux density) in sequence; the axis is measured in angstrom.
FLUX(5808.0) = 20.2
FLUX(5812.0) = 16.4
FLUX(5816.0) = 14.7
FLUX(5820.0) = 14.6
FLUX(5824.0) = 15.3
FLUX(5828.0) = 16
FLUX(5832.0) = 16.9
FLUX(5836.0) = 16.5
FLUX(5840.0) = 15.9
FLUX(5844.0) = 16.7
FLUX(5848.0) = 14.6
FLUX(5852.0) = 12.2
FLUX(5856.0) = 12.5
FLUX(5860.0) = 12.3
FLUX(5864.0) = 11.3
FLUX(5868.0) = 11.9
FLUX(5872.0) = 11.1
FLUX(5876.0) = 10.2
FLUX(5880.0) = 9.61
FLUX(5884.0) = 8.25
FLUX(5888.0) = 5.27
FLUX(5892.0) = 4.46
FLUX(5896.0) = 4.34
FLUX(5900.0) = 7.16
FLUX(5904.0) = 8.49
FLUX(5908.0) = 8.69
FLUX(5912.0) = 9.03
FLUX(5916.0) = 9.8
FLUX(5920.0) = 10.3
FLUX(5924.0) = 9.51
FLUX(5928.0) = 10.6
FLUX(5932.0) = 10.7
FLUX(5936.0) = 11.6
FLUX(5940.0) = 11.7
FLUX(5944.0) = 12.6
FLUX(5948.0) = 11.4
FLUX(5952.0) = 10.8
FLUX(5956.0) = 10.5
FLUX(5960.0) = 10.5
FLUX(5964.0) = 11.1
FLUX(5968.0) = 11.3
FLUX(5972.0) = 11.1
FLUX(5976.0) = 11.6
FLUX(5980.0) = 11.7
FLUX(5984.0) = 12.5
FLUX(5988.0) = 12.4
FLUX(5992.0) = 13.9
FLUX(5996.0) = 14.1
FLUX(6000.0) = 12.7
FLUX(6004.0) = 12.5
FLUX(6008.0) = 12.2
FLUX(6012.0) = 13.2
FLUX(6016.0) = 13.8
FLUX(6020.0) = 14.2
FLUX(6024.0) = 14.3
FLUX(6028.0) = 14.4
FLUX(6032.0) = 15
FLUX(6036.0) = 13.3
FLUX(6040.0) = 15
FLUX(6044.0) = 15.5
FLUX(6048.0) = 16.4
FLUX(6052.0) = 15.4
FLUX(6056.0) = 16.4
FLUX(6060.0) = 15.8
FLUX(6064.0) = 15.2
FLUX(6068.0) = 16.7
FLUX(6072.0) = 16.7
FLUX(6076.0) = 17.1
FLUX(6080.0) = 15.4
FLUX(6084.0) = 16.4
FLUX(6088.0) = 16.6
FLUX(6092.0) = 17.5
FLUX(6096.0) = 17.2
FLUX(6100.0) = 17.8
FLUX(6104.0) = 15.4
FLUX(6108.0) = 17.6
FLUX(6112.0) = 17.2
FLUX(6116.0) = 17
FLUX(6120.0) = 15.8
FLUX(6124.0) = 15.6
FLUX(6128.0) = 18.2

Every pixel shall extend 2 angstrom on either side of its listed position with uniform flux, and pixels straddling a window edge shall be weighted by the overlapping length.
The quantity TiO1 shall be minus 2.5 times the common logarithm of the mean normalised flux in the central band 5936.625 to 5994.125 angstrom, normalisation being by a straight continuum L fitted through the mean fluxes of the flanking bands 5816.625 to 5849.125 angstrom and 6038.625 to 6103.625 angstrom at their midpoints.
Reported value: 0.350 mag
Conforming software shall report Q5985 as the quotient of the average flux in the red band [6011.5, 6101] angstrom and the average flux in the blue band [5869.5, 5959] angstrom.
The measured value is 1.7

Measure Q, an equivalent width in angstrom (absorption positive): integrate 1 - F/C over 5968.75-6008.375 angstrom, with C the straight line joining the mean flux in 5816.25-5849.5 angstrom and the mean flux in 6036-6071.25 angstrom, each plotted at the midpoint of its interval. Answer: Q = 8.2 angstrom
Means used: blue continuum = 15.8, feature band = 12.4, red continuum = 15.7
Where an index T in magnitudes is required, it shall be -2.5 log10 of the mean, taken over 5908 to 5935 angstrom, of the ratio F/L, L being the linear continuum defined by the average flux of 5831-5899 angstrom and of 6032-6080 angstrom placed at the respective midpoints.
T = 0.26 mag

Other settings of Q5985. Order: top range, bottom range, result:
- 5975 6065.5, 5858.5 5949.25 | 1.47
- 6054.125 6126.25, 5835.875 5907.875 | 1.57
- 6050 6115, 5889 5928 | 2.06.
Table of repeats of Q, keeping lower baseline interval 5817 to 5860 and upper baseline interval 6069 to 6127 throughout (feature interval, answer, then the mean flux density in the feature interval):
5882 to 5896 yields 8.7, 5.76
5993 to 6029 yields 5.9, 13.5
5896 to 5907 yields 5.8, 7.27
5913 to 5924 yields 4.0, 9.86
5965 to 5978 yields 3.7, 11.3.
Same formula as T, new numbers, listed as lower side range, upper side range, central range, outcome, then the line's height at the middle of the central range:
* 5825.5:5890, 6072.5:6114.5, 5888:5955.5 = 0.42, 13.7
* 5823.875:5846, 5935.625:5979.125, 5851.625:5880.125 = 0.30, 15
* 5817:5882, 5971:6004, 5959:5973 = 0.15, 12.7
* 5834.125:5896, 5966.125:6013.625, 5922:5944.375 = 0.09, 11.9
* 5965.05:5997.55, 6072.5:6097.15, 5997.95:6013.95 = 0.06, 13.3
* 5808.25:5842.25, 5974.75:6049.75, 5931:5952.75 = 0.25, 14.5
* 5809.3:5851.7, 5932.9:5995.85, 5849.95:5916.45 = 0.47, 14.1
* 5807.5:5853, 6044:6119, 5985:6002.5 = 0.22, 16.2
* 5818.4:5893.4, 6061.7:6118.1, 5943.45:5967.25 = 0.27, 14.3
